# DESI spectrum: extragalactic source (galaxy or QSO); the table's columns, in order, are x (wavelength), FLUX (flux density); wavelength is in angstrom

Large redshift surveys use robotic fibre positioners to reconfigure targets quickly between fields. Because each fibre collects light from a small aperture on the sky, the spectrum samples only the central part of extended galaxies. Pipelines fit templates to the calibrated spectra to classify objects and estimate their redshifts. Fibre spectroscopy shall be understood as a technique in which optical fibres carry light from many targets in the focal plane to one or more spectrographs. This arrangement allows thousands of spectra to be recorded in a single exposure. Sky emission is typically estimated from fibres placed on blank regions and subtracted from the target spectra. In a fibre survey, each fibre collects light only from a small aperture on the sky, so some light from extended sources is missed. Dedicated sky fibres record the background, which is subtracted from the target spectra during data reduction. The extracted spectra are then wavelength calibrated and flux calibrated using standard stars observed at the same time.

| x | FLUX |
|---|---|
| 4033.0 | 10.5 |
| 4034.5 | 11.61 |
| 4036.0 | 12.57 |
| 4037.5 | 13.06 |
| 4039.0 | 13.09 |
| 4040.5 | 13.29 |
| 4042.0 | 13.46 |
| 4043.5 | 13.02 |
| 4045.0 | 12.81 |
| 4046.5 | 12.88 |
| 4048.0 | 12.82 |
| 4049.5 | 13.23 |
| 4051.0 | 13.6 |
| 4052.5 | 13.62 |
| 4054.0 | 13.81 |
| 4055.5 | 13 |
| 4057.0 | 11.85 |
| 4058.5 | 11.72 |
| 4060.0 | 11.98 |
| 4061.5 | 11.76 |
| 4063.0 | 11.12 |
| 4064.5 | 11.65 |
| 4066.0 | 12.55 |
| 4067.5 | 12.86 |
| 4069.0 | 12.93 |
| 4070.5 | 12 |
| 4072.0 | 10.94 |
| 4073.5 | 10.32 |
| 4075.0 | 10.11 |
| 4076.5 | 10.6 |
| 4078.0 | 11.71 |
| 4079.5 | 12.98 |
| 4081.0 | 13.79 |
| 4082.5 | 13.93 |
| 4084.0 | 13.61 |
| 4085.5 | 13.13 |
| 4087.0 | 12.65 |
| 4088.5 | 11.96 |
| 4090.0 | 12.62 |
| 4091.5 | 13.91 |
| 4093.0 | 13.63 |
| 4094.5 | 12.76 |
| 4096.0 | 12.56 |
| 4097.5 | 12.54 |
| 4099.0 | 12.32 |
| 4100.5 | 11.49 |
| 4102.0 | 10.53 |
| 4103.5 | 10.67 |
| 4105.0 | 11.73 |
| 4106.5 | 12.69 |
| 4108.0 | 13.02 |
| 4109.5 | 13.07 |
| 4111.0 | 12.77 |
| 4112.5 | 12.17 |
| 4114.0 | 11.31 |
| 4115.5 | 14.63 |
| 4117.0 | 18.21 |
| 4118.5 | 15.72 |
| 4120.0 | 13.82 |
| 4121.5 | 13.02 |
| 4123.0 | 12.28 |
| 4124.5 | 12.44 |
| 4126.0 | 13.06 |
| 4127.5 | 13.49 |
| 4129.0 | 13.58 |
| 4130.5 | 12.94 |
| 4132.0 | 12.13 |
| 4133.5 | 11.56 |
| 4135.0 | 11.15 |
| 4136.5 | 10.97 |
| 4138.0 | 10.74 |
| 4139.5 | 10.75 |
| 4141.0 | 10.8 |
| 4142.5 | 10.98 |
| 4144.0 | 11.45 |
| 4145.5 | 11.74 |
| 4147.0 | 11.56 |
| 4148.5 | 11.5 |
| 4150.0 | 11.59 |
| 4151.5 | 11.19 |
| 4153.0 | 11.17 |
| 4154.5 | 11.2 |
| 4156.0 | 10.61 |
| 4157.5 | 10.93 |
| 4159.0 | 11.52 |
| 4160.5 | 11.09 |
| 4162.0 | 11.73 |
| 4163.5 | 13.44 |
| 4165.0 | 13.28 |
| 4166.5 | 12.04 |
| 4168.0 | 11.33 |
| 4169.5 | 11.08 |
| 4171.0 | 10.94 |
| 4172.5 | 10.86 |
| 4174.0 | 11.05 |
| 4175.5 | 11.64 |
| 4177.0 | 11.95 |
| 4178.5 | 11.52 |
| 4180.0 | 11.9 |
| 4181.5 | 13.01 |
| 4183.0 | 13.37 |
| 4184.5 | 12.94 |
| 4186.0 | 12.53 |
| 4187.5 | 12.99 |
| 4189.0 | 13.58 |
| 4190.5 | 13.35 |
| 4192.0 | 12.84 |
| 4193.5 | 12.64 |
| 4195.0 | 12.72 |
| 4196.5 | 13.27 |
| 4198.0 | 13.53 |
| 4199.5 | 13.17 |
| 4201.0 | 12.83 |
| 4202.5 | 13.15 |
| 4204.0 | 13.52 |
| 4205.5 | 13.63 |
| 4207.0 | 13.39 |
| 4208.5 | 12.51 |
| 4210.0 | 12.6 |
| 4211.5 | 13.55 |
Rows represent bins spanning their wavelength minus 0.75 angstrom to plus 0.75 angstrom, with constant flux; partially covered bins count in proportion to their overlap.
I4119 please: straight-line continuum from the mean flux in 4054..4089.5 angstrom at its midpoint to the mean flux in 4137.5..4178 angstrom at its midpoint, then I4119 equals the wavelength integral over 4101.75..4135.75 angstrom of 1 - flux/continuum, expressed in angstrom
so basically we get -3.3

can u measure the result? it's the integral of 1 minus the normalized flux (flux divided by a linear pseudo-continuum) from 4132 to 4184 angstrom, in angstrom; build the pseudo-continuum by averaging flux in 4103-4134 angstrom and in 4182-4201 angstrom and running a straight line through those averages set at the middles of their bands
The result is 6.1 angstrom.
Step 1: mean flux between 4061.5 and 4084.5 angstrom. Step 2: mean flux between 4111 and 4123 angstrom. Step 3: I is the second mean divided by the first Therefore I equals 1.2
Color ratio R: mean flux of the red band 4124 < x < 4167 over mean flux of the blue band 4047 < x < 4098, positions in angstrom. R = 0.94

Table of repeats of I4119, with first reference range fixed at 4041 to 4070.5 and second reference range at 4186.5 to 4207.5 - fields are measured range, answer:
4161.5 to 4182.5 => 2.0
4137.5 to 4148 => 1.5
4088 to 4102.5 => 0.4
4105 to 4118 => -0.6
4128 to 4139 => 0.9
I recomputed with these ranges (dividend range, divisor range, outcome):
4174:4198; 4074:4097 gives 1.00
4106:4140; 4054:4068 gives 1.06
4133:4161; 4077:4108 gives 0.89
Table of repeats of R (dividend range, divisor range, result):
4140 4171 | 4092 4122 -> 0.89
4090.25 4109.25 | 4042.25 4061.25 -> 0.96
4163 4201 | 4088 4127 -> 0.96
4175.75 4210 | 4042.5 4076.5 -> 1.05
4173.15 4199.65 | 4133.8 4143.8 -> 1.15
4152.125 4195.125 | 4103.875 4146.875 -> 0.96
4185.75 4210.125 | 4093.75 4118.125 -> 1.03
